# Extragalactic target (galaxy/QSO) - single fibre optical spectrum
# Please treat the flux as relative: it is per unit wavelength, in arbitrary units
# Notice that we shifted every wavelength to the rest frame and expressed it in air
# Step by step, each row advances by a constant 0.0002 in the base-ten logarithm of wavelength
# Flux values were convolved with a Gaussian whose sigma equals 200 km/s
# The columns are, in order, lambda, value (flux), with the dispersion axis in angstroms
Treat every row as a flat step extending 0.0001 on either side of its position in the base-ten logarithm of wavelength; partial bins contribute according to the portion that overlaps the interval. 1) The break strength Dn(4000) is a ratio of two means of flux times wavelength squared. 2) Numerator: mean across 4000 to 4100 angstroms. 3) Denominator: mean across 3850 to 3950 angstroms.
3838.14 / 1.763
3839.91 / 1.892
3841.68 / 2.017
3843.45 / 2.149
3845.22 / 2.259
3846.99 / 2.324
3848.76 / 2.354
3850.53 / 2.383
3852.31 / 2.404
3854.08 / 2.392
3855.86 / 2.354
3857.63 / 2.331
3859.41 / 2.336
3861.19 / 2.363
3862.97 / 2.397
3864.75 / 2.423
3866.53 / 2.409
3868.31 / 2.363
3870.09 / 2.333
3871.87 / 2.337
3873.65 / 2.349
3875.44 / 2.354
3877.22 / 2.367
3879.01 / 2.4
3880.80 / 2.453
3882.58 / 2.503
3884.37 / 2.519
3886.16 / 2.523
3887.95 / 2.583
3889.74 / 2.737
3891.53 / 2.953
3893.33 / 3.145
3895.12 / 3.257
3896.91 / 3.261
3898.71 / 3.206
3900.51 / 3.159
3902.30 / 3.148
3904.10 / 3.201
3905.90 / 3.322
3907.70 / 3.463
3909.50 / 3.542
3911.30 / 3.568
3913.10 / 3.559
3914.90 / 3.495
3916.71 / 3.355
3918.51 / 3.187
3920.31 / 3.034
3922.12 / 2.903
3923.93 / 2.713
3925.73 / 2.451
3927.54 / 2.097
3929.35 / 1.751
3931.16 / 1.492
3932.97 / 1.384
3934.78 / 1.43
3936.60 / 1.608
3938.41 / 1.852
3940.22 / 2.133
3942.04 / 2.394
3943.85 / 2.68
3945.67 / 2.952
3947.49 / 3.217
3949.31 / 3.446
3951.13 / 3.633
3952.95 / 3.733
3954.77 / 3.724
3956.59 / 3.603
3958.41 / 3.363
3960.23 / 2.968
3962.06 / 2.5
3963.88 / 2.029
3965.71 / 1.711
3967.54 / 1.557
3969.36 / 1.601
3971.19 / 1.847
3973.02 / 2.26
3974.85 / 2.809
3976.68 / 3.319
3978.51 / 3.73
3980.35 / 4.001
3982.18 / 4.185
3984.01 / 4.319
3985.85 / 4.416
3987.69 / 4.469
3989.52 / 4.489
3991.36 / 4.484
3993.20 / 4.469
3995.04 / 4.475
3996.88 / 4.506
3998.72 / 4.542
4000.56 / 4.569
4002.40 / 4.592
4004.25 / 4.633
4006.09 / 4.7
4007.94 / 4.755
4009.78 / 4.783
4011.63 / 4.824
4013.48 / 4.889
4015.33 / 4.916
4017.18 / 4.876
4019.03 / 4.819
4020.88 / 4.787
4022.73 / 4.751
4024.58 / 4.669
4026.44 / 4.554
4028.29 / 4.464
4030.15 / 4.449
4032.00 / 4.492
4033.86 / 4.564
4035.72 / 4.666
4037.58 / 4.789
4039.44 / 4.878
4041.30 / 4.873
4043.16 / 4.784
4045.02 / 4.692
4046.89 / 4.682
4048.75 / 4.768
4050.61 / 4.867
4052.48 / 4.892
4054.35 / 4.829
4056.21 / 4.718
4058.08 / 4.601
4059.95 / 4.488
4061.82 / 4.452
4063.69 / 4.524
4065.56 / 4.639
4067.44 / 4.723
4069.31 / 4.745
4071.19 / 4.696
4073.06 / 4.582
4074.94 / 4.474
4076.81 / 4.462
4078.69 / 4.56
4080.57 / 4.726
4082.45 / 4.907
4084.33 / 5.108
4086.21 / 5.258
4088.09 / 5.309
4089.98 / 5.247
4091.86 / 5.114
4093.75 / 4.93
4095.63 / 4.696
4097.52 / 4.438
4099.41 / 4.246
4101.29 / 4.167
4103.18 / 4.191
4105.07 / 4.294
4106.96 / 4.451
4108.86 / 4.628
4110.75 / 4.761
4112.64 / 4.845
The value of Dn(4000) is 1.93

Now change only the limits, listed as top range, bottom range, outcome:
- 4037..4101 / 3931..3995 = 1.66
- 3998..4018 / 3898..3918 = 1.48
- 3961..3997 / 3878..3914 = 1.15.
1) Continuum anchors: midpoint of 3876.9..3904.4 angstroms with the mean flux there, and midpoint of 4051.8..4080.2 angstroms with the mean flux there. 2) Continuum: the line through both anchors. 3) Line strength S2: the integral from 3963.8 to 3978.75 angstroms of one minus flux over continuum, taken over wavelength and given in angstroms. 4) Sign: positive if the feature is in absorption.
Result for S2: 5.7 angstroms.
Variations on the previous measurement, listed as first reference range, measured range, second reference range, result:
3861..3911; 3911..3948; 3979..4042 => 9.5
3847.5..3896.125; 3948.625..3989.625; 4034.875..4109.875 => 4.5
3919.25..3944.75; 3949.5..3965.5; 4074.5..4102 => -3.6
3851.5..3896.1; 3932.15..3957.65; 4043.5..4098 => 4.9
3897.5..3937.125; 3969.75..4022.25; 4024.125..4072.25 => -4.0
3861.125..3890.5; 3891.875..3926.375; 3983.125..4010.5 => -2.4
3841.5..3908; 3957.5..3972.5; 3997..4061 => 6.4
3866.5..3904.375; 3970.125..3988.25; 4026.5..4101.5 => 1.3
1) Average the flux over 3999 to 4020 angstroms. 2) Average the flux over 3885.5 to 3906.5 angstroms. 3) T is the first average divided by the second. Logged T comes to 1.56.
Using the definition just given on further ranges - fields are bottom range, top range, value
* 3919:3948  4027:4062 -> 2.08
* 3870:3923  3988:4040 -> 1.58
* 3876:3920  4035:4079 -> 1.54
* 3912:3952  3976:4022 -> 1.75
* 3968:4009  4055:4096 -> 1.21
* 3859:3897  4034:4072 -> 1.85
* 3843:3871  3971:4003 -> 1.71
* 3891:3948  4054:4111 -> 1.69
